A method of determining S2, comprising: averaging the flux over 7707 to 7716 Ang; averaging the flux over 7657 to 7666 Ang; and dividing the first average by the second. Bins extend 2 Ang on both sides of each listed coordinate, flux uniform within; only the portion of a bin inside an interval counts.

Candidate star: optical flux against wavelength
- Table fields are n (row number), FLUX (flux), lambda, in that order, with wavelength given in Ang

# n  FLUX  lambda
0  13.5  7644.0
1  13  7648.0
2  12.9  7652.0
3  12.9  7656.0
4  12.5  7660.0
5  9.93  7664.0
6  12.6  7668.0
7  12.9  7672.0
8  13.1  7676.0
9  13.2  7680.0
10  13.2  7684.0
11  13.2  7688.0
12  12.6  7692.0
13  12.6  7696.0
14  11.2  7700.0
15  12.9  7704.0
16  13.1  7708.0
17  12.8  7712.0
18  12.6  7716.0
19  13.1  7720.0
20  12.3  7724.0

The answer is 1.13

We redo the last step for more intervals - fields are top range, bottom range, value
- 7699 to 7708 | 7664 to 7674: 1.02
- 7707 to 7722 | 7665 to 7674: 1.04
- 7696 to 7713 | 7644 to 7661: 0.97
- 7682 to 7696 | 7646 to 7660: 1.01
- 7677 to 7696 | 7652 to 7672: 1.07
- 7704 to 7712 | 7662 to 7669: 1.17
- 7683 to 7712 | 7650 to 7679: 1.02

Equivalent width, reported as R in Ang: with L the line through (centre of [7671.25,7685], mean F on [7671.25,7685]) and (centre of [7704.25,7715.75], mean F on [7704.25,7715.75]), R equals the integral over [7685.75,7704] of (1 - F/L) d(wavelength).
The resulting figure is 0.74 Ang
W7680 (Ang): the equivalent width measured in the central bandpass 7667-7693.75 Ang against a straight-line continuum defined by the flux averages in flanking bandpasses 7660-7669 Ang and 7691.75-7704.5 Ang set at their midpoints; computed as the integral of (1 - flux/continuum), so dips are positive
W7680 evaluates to -2.7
